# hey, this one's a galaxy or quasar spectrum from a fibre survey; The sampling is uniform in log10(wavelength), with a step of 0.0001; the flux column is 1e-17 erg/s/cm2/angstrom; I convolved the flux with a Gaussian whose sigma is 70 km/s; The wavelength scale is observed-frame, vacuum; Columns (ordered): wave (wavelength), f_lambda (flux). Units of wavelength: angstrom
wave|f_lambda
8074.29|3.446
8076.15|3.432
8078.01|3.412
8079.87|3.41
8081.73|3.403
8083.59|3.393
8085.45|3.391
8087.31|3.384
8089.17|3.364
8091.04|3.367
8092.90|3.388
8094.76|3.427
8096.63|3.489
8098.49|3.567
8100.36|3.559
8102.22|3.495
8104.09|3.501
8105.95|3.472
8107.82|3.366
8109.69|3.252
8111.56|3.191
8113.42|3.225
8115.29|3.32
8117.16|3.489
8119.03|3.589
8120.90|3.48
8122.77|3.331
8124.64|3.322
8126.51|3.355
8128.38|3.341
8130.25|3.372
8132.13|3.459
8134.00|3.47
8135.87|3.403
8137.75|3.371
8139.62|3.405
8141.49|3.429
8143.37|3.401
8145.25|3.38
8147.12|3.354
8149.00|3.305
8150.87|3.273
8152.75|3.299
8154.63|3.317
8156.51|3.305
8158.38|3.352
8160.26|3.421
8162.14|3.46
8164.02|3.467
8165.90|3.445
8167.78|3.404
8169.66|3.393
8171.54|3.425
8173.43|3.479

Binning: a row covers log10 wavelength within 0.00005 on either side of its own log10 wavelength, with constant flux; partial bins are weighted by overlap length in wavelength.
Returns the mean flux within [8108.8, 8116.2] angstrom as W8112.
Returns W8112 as 3.25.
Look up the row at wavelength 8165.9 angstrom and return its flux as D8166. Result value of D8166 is 3.445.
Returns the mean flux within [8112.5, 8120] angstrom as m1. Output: 3.4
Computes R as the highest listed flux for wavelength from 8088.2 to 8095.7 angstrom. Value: 3.427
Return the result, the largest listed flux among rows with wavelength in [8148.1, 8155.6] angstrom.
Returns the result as 3.317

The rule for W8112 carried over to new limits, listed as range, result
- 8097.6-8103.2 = 3.54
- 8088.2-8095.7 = 3.38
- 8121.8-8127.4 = 3.34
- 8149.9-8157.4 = 3.3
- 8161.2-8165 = 3.46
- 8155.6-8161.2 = 3.36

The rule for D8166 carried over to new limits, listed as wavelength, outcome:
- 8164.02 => 3.467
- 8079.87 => 3.41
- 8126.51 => 3.355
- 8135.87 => 3.403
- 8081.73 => 3.403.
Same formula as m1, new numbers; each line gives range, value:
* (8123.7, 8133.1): 3.37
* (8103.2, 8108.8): 3.44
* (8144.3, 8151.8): 3.33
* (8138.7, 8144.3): 3.41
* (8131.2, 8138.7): 3.43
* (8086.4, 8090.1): 3.38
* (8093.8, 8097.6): 3.46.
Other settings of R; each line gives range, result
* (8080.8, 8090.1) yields 3.403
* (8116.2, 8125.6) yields 3.589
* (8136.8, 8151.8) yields 3.429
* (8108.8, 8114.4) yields 3.252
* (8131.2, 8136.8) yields 3.47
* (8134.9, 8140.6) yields 3.405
